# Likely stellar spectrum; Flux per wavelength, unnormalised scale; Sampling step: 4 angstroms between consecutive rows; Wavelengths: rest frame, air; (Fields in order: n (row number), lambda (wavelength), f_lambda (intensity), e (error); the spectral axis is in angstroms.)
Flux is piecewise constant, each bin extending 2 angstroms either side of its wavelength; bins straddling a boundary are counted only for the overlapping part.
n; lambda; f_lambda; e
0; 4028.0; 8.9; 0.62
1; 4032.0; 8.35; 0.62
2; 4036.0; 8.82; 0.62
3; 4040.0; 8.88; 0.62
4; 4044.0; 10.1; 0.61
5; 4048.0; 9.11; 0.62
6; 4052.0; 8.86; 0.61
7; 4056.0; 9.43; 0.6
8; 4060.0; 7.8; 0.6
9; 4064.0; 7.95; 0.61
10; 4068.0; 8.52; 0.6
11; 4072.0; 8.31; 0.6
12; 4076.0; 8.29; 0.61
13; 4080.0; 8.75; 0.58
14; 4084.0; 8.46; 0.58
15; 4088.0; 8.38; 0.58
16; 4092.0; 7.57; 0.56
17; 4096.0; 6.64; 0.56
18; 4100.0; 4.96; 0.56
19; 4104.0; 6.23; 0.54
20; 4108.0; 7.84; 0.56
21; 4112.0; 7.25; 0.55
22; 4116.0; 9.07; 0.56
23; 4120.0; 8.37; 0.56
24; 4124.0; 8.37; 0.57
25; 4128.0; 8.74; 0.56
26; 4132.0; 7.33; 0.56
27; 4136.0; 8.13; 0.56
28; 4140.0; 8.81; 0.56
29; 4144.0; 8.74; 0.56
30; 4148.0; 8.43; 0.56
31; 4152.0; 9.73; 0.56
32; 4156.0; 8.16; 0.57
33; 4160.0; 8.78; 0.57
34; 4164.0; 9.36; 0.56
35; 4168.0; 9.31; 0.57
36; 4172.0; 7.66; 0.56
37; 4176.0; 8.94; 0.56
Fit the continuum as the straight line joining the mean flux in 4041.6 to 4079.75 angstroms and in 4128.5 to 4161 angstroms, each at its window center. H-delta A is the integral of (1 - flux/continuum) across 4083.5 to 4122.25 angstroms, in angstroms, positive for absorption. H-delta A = 5.3 angstroms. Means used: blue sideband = 8.71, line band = 7.44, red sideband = 8.52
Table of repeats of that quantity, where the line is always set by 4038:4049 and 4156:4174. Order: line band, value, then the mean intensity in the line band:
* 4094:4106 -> 4.1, 5.94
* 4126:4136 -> 0.9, 8.05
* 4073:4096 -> 2.5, 8.15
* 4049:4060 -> 0.5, 8.9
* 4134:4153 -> 0.2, 8.72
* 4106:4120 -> 1.4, 8.1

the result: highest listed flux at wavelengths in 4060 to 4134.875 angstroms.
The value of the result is 9.07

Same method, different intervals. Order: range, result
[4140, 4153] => 9.73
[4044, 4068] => 10.1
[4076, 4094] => 8.75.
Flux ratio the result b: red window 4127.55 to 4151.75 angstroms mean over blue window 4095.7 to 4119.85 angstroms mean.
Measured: 1.2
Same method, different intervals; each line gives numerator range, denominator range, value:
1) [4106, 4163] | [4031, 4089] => 0.97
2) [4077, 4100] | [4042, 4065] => 0.87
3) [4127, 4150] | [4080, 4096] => 1.04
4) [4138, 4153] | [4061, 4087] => 1.06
